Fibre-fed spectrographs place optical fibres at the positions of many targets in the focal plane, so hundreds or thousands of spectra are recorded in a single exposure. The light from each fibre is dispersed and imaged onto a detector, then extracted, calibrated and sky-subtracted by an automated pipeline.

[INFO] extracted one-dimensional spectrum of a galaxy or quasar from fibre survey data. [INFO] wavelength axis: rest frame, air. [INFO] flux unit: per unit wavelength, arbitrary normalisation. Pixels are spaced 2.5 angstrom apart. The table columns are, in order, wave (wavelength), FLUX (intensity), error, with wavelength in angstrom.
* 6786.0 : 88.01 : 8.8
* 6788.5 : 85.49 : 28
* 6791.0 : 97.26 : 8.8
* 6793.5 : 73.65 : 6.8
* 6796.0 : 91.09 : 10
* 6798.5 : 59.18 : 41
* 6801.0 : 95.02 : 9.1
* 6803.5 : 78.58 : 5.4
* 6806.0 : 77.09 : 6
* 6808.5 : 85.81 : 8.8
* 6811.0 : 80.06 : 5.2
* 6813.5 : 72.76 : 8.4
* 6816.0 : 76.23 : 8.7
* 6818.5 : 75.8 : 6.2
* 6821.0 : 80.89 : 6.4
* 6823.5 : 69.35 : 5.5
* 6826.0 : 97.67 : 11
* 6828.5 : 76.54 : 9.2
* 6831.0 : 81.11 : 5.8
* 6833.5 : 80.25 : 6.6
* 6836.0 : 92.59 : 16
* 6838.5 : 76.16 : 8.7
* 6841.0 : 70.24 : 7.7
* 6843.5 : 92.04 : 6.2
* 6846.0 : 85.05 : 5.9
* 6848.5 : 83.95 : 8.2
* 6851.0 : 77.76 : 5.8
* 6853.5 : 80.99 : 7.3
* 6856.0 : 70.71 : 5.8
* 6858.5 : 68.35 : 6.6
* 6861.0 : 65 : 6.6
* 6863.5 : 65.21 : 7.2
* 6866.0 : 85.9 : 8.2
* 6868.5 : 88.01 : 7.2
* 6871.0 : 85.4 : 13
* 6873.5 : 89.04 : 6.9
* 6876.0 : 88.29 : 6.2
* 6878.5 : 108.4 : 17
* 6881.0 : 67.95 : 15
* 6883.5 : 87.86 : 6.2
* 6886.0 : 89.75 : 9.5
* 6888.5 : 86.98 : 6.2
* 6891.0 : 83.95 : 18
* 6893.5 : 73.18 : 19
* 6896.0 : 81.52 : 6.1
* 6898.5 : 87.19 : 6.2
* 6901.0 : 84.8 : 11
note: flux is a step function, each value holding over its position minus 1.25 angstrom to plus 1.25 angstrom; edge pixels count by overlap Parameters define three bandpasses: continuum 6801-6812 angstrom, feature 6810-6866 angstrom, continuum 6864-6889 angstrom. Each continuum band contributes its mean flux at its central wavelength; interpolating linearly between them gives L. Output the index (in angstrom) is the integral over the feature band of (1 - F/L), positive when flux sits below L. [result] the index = 3.98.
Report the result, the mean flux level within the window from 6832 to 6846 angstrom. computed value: 82.5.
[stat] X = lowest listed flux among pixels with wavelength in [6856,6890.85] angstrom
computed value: 65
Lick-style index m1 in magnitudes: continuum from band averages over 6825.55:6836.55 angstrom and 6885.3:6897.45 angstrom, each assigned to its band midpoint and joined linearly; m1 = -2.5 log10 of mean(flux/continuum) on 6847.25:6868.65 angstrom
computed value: 0.110 mag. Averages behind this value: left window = 84.3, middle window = 75.6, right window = 82.8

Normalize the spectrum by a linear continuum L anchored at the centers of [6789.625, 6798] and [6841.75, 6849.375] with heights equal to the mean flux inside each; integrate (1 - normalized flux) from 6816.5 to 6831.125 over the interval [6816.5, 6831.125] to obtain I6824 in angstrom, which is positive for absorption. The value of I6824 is 1.0 angstrom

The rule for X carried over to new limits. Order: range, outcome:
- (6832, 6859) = 68.35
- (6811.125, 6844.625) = 69.35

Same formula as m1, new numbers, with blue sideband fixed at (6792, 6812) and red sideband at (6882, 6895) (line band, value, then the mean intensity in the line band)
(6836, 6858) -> 0.03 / 80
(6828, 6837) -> -0.02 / 82.9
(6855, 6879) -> 0.03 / 80.7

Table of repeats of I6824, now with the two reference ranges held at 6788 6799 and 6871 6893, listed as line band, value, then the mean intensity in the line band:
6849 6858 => 1.0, 76.4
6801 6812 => 0.2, 82.1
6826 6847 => 0.5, 82.7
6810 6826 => 1.2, 77.5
